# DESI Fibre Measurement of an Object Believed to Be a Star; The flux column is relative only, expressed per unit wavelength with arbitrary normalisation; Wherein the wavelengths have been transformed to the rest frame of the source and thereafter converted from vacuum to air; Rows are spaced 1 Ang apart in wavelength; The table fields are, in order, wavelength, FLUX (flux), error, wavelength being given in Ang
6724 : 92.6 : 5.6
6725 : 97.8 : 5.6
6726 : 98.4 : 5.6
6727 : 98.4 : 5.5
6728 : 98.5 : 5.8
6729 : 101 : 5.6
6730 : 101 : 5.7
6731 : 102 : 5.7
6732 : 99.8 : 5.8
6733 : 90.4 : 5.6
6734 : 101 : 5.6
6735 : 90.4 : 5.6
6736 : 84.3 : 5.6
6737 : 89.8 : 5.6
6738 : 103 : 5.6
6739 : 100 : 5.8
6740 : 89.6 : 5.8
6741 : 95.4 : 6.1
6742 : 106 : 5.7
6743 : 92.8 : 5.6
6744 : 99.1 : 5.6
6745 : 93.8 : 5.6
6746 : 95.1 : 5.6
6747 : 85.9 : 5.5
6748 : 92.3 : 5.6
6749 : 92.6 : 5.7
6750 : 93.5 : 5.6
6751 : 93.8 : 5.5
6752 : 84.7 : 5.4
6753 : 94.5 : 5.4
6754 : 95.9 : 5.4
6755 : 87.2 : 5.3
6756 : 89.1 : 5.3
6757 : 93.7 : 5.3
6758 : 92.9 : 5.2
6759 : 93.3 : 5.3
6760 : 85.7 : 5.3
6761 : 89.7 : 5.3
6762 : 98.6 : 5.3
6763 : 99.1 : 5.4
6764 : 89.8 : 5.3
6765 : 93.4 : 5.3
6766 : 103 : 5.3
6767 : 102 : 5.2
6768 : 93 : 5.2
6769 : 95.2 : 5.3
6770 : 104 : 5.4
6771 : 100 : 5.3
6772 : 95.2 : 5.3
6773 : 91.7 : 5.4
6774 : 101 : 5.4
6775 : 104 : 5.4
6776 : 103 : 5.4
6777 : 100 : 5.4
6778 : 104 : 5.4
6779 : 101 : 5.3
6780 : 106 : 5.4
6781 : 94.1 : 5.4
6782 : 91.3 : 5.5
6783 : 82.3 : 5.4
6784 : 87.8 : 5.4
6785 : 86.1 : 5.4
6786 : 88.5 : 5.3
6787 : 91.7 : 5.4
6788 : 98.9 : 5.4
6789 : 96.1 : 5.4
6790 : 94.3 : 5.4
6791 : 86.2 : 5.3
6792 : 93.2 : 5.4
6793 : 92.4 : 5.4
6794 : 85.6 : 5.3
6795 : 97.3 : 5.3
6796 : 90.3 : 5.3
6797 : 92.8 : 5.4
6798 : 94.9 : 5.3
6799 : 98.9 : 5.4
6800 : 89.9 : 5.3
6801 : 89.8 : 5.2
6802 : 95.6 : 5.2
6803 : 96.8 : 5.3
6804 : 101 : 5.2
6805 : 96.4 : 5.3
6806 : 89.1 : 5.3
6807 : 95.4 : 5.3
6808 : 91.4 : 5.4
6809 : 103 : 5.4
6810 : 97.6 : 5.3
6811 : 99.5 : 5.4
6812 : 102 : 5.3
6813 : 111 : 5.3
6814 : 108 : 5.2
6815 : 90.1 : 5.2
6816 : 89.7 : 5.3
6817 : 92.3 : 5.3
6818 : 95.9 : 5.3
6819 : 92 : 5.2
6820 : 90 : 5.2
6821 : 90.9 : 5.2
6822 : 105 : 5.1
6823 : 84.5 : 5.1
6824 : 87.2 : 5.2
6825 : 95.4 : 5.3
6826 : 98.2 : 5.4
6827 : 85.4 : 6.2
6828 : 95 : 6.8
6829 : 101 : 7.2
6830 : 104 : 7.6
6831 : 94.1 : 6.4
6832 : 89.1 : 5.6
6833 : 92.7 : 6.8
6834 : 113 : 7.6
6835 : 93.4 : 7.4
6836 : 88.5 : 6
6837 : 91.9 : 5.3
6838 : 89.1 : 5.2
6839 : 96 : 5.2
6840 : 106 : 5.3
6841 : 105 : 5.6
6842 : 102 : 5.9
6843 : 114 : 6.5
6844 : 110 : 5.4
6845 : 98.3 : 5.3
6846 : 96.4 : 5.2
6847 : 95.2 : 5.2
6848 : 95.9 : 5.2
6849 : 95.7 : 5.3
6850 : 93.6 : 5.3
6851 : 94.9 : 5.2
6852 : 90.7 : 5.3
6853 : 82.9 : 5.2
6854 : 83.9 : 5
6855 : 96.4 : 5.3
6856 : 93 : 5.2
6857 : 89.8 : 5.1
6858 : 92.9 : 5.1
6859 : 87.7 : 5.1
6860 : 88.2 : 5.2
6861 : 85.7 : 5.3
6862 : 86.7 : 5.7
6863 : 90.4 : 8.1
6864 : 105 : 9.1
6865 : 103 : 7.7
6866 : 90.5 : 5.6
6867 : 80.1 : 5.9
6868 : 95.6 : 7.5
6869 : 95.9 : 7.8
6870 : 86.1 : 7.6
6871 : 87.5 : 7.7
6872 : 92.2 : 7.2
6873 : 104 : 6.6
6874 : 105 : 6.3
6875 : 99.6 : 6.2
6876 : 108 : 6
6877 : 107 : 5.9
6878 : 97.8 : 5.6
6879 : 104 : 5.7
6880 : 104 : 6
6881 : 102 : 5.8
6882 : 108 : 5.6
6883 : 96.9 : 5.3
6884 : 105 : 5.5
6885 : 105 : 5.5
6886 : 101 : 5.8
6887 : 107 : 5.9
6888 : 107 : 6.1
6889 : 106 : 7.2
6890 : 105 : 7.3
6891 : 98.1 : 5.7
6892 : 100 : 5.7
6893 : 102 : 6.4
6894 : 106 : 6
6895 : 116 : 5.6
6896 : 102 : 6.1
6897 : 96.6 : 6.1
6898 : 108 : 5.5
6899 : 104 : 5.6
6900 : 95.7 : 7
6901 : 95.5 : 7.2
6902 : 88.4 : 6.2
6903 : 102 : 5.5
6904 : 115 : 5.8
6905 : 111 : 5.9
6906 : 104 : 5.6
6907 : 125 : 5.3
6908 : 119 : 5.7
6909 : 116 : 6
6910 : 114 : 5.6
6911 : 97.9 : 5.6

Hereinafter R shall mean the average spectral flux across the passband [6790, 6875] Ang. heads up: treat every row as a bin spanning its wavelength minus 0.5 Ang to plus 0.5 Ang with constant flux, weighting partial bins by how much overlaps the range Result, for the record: 94.8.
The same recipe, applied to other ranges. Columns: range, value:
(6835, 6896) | 97.8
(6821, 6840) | 94.8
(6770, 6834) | 95.3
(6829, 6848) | 98.8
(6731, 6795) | 94.5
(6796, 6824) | 95.4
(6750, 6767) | 93.1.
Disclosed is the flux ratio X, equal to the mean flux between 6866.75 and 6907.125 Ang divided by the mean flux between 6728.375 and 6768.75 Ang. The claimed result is 1.08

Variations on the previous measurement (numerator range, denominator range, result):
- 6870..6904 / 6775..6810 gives 1.08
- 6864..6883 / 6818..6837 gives 1.04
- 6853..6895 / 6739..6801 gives 1.04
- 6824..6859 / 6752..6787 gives 1.01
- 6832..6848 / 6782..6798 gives 1.09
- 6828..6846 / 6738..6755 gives 1.05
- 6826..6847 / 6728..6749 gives 1.03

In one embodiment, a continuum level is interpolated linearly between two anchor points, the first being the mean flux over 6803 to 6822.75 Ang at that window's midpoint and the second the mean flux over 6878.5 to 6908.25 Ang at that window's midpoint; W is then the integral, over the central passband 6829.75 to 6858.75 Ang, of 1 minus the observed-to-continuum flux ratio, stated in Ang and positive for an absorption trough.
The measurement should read 1.1 Ang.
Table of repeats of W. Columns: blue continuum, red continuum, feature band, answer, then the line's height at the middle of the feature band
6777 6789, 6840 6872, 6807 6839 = -0.5 Ang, 94.1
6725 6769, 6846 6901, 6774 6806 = 0.4 Ang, 95.8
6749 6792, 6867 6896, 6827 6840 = 0.4 Ang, 98.5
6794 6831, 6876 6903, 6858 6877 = 1.2 Ang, 101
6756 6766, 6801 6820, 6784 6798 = 0.5 Ang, 95.3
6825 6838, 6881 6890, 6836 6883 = 1.8 Ang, 100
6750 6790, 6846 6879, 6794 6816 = -0.4 Ang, 94.5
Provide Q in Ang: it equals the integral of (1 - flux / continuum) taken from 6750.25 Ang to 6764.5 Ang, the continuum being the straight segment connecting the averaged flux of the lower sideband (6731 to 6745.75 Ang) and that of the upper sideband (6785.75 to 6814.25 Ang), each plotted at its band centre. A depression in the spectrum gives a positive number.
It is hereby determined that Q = 0.5 Ang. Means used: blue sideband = 95.6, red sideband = 95.4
